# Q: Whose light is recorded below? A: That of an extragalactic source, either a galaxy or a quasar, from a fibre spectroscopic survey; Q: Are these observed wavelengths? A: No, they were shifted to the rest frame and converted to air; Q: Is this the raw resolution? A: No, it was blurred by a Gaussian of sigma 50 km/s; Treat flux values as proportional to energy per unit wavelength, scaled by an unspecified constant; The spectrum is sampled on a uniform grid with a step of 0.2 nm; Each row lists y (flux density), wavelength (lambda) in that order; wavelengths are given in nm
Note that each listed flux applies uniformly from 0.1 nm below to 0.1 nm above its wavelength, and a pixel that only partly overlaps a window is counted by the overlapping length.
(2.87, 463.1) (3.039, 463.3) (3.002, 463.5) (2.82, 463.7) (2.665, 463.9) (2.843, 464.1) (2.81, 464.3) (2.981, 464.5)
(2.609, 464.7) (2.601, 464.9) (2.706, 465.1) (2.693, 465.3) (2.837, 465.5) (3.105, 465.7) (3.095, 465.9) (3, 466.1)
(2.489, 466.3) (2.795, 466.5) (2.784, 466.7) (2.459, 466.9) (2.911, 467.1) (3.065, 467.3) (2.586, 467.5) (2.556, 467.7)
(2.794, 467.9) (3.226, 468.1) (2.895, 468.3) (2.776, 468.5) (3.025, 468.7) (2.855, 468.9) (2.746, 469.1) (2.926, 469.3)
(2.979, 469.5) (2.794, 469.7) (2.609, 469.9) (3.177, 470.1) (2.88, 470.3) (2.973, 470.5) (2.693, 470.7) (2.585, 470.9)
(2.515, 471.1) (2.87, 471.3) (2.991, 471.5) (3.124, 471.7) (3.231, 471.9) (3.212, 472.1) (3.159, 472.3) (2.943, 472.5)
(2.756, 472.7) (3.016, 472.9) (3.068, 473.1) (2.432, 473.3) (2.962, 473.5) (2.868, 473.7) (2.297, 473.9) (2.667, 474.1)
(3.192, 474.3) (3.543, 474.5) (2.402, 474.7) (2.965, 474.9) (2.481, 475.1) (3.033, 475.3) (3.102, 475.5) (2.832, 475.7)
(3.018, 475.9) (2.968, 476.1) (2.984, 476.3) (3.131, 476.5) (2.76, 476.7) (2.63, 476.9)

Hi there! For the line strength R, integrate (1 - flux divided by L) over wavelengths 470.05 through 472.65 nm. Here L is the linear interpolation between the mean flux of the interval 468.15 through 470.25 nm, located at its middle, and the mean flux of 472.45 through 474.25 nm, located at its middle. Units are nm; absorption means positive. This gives -0.10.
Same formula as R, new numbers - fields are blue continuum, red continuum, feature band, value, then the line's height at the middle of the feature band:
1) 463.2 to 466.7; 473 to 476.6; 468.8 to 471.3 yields 0.04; 2.86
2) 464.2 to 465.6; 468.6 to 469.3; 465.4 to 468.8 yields -0.03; 2.82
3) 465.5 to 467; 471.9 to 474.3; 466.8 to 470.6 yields -0.02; 2.84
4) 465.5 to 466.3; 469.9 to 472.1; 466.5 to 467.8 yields 0.10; 2.95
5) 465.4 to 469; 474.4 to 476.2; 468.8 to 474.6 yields -0.01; 2.89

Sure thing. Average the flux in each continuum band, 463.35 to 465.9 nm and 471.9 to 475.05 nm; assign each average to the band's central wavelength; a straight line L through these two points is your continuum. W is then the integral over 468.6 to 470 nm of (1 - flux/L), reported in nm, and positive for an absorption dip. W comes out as 0.01 nm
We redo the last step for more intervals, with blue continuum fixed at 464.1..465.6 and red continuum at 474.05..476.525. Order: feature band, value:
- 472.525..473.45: 0.022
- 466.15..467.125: 0.035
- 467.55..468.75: -0.019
